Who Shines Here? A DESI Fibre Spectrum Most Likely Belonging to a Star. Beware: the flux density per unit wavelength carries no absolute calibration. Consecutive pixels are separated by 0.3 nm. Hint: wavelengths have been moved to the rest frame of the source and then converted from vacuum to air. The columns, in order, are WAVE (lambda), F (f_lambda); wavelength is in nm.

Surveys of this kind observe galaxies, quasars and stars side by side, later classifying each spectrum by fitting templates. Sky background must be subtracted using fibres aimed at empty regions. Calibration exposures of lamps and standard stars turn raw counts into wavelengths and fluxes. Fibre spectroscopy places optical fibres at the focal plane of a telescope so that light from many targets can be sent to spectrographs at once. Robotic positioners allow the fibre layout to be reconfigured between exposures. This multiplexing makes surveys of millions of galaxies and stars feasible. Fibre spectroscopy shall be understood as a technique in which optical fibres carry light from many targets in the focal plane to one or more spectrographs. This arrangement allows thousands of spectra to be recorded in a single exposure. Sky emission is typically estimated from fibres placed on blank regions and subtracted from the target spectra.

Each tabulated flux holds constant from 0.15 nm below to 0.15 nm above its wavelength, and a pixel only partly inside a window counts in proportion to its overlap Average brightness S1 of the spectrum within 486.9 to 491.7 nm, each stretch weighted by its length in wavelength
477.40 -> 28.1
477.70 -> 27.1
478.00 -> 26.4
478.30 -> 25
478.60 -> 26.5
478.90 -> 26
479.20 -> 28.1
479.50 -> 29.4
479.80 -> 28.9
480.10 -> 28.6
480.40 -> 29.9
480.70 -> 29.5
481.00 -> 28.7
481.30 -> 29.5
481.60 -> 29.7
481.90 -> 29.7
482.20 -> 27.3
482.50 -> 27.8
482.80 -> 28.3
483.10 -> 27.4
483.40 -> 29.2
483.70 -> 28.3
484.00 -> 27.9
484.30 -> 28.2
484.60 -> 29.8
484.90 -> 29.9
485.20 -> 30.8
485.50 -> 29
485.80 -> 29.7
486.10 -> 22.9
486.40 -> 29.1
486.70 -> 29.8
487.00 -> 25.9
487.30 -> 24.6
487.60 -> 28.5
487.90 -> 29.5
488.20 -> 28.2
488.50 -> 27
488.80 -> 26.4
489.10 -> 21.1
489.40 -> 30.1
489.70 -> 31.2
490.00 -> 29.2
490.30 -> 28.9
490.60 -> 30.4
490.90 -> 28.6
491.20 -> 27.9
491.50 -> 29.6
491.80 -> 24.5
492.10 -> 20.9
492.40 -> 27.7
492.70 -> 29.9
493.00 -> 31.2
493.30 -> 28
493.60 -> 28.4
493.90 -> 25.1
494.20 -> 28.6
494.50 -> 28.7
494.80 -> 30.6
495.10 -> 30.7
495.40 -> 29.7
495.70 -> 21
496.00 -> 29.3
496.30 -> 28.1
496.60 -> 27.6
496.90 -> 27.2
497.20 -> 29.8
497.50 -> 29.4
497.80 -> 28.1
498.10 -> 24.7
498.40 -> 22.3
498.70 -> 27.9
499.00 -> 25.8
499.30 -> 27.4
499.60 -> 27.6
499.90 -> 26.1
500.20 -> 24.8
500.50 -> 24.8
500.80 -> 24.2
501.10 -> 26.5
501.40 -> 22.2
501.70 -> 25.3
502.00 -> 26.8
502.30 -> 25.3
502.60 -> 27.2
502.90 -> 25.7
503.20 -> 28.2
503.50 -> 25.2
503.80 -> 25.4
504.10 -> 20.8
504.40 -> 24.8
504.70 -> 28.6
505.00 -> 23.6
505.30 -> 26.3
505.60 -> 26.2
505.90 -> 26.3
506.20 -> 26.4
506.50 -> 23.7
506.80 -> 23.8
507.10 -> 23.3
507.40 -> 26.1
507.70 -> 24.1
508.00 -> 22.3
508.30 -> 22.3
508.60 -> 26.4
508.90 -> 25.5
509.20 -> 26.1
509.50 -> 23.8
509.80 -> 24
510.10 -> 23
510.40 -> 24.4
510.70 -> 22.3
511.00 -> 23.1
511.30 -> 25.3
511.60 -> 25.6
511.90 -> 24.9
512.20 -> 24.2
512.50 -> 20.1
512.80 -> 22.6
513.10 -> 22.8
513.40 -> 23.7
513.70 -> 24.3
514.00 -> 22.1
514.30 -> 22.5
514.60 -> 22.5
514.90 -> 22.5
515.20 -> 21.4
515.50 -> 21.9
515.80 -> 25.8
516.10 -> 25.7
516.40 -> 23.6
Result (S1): 27.9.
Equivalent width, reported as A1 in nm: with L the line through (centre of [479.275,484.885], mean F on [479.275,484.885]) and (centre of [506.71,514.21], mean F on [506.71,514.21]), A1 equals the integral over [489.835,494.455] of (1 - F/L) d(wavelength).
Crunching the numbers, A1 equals -0.16 nm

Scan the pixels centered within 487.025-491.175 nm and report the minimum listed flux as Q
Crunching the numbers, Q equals 21.1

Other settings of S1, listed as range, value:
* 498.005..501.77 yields 25.4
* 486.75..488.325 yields 27.5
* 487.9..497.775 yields 28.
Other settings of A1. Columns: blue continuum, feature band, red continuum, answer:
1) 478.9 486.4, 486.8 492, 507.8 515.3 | -0.05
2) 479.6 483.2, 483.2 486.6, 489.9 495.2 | 0.00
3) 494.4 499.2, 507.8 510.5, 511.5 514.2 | 0.01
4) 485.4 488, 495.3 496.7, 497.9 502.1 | -0.05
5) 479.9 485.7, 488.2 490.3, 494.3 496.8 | 0.07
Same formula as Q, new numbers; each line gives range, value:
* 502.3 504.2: 20.8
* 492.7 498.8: 21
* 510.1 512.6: 20.1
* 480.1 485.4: 27.3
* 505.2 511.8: 22.3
